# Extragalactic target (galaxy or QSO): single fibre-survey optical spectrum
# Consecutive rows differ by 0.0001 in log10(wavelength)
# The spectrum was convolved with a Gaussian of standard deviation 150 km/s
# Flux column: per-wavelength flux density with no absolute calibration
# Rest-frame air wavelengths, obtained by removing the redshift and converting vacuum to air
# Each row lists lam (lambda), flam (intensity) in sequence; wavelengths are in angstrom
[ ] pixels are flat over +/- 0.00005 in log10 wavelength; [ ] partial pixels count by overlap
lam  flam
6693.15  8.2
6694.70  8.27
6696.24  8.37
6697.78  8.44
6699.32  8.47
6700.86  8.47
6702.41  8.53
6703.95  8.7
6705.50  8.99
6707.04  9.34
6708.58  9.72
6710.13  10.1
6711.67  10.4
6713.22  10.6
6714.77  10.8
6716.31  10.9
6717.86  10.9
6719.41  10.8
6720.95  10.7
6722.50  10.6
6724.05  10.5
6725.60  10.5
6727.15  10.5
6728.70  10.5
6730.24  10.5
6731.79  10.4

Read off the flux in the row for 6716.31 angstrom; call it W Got 10.9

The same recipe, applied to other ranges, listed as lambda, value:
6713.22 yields 10.6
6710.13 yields 10.1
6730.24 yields 10.5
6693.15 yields 8.2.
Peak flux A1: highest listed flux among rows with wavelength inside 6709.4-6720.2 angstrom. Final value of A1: 10.9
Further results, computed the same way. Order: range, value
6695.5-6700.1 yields 8.47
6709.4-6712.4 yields 10.4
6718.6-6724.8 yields 10.8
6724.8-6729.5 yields 10.5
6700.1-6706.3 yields 8.99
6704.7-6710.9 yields 10.1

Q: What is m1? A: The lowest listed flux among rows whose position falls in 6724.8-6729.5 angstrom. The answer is 10.5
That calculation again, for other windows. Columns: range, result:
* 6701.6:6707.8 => 8.53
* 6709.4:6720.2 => 10.1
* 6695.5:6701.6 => 8.37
